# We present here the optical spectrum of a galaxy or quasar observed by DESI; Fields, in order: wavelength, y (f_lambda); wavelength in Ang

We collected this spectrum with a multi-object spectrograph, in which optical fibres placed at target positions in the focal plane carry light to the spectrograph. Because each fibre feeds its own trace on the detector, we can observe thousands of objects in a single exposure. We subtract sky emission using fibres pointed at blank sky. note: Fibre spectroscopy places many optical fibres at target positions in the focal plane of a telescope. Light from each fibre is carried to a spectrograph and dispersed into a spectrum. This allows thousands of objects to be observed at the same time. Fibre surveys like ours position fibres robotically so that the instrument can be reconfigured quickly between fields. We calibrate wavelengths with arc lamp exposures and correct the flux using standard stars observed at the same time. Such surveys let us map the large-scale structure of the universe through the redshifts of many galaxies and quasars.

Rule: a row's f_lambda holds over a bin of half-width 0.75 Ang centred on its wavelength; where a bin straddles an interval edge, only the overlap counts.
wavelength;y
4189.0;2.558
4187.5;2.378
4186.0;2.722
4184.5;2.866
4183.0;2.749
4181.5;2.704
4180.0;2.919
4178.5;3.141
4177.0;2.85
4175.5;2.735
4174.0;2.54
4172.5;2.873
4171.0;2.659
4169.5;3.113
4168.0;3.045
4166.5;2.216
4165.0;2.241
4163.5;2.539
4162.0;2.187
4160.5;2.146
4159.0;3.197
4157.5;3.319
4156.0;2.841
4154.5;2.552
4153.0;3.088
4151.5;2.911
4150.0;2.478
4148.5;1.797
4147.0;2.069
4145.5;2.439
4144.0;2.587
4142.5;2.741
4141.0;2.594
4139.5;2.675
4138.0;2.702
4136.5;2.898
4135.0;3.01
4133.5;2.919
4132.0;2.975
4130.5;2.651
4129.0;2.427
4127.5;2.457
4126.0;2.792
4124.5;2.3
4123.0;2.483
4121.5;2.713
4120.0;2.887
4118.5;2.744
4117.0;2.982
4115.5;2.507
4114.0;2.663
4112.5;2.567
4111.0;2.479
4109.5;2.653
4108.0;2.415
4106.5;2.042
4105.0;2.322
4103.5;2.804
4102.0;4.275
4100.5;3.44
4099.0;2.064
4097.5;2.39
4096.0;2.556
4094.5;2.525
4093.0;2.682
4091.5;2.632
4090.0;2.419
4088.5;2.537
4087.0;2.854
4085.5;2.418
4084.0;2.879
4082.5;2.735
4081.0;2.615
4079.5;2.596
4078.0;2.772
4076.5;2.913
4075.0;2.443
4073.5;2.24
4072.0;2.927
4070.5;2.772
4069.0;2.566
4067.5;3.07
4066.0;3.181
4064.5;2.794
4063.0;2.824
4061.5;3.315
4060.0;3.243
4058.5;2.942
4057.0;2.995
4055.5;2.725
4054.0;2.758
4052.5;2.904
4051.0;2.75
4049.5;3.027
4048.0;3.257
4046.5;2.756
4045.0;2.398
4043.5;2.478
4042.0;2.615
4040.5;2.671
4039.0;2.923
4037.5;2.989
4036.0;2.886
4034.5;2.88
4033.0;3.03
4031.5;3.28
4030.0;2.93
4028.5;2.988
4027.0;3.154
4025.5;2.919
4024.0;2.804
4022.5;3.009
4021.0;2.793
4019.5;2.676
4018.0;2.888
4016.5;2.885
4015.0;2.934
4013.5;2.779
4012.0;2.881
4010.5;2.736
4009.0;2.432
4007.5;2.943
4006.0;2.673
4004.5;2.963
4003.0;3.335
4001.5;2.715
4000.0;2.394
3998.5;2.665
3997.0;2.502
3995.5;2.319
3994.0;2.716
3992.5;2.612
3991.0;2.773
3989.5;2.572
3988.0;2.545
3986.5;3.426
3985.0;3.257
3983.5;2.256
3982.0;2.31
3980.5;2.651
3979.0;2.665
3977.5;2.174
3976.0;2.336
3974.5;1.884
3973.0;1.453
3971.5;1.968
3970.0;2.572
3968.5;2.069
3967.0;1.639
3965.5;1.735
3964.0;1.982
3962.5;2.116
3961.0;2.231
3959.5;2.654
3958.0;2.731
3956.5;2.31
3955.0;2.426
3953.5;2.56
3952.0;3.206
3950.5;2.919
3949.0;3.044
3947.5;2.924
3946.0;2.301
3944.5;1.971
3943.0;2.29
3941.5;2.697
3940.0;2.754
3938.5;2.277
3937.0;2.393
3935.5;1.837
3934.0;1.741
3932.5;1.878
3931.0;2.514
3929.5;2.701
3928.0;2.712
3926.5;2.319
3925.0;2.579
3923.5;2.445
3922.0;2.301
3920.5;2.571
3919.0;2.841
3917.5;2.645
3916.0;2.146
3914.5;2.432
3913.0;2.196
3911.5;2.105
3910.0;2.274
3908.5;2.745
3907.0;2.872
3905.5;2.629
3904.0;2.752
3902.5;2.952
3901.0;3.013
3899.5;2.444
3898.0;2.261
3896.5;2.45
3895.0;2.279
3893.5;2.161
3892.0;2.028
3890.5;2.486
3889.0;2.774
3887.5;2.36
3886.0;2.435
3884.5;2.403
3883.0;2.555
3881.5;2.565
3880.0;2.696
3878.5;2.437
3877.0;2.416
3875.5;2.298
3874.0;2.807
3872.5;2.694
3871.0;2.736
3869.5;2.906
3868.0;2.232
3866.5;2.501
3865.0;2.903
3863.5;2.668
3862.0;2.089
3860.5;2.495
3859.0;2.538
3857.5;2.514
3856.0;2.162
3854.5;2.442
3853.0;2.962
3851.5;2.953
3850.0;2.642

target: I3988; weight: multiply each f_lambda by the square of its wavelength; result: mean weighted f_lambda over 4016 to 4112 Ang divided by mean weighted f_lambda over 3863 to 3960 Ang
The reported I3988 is 1.2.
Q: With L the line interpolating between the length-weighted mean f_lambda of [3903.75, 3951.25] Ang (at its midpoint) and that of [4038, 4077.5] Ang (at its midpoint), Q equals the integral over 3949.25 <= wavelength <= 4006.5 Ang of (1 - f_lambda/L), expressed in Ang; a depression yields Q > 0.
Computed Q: 2.6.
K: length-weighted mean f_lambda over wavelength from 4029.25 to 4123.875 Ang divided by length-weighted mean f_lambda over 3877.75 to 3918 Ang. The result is 1.1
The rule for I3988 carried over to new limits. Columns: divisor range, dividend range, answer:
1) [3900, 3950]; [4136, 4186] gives 1.21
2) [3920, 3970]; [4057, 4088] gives 1.25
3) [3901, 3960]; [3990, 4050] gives 1.17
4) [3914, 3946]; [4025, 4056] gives 1.28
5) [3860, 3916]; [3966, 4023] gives 1.09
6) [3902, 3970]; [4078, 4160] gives 1.20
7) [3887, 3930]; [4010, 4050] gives 1.22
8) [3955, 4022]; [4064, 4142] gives 1.13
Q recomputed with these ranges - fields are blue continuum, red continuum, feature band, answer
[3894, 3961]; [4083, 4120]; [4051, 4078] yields -2.31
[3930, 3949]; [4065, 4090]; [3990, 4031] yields -4.32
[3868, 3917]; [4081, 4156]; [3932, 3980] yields 4.48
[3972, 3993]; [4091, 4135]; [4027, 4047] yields -2.20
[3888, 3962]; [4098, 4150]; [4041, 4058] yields -1.34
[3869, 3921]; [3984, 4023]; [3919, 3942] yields 1.89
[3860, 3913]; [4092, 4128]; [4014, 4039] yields -3.18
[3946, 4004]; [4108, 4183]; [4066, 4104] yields -1.84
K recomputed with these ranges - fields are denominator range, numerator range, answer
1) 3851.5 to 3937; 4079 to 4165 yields 1.07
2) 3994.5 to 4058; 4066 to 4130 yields 0.94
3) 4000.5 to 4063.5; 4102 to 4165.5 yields 0.91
